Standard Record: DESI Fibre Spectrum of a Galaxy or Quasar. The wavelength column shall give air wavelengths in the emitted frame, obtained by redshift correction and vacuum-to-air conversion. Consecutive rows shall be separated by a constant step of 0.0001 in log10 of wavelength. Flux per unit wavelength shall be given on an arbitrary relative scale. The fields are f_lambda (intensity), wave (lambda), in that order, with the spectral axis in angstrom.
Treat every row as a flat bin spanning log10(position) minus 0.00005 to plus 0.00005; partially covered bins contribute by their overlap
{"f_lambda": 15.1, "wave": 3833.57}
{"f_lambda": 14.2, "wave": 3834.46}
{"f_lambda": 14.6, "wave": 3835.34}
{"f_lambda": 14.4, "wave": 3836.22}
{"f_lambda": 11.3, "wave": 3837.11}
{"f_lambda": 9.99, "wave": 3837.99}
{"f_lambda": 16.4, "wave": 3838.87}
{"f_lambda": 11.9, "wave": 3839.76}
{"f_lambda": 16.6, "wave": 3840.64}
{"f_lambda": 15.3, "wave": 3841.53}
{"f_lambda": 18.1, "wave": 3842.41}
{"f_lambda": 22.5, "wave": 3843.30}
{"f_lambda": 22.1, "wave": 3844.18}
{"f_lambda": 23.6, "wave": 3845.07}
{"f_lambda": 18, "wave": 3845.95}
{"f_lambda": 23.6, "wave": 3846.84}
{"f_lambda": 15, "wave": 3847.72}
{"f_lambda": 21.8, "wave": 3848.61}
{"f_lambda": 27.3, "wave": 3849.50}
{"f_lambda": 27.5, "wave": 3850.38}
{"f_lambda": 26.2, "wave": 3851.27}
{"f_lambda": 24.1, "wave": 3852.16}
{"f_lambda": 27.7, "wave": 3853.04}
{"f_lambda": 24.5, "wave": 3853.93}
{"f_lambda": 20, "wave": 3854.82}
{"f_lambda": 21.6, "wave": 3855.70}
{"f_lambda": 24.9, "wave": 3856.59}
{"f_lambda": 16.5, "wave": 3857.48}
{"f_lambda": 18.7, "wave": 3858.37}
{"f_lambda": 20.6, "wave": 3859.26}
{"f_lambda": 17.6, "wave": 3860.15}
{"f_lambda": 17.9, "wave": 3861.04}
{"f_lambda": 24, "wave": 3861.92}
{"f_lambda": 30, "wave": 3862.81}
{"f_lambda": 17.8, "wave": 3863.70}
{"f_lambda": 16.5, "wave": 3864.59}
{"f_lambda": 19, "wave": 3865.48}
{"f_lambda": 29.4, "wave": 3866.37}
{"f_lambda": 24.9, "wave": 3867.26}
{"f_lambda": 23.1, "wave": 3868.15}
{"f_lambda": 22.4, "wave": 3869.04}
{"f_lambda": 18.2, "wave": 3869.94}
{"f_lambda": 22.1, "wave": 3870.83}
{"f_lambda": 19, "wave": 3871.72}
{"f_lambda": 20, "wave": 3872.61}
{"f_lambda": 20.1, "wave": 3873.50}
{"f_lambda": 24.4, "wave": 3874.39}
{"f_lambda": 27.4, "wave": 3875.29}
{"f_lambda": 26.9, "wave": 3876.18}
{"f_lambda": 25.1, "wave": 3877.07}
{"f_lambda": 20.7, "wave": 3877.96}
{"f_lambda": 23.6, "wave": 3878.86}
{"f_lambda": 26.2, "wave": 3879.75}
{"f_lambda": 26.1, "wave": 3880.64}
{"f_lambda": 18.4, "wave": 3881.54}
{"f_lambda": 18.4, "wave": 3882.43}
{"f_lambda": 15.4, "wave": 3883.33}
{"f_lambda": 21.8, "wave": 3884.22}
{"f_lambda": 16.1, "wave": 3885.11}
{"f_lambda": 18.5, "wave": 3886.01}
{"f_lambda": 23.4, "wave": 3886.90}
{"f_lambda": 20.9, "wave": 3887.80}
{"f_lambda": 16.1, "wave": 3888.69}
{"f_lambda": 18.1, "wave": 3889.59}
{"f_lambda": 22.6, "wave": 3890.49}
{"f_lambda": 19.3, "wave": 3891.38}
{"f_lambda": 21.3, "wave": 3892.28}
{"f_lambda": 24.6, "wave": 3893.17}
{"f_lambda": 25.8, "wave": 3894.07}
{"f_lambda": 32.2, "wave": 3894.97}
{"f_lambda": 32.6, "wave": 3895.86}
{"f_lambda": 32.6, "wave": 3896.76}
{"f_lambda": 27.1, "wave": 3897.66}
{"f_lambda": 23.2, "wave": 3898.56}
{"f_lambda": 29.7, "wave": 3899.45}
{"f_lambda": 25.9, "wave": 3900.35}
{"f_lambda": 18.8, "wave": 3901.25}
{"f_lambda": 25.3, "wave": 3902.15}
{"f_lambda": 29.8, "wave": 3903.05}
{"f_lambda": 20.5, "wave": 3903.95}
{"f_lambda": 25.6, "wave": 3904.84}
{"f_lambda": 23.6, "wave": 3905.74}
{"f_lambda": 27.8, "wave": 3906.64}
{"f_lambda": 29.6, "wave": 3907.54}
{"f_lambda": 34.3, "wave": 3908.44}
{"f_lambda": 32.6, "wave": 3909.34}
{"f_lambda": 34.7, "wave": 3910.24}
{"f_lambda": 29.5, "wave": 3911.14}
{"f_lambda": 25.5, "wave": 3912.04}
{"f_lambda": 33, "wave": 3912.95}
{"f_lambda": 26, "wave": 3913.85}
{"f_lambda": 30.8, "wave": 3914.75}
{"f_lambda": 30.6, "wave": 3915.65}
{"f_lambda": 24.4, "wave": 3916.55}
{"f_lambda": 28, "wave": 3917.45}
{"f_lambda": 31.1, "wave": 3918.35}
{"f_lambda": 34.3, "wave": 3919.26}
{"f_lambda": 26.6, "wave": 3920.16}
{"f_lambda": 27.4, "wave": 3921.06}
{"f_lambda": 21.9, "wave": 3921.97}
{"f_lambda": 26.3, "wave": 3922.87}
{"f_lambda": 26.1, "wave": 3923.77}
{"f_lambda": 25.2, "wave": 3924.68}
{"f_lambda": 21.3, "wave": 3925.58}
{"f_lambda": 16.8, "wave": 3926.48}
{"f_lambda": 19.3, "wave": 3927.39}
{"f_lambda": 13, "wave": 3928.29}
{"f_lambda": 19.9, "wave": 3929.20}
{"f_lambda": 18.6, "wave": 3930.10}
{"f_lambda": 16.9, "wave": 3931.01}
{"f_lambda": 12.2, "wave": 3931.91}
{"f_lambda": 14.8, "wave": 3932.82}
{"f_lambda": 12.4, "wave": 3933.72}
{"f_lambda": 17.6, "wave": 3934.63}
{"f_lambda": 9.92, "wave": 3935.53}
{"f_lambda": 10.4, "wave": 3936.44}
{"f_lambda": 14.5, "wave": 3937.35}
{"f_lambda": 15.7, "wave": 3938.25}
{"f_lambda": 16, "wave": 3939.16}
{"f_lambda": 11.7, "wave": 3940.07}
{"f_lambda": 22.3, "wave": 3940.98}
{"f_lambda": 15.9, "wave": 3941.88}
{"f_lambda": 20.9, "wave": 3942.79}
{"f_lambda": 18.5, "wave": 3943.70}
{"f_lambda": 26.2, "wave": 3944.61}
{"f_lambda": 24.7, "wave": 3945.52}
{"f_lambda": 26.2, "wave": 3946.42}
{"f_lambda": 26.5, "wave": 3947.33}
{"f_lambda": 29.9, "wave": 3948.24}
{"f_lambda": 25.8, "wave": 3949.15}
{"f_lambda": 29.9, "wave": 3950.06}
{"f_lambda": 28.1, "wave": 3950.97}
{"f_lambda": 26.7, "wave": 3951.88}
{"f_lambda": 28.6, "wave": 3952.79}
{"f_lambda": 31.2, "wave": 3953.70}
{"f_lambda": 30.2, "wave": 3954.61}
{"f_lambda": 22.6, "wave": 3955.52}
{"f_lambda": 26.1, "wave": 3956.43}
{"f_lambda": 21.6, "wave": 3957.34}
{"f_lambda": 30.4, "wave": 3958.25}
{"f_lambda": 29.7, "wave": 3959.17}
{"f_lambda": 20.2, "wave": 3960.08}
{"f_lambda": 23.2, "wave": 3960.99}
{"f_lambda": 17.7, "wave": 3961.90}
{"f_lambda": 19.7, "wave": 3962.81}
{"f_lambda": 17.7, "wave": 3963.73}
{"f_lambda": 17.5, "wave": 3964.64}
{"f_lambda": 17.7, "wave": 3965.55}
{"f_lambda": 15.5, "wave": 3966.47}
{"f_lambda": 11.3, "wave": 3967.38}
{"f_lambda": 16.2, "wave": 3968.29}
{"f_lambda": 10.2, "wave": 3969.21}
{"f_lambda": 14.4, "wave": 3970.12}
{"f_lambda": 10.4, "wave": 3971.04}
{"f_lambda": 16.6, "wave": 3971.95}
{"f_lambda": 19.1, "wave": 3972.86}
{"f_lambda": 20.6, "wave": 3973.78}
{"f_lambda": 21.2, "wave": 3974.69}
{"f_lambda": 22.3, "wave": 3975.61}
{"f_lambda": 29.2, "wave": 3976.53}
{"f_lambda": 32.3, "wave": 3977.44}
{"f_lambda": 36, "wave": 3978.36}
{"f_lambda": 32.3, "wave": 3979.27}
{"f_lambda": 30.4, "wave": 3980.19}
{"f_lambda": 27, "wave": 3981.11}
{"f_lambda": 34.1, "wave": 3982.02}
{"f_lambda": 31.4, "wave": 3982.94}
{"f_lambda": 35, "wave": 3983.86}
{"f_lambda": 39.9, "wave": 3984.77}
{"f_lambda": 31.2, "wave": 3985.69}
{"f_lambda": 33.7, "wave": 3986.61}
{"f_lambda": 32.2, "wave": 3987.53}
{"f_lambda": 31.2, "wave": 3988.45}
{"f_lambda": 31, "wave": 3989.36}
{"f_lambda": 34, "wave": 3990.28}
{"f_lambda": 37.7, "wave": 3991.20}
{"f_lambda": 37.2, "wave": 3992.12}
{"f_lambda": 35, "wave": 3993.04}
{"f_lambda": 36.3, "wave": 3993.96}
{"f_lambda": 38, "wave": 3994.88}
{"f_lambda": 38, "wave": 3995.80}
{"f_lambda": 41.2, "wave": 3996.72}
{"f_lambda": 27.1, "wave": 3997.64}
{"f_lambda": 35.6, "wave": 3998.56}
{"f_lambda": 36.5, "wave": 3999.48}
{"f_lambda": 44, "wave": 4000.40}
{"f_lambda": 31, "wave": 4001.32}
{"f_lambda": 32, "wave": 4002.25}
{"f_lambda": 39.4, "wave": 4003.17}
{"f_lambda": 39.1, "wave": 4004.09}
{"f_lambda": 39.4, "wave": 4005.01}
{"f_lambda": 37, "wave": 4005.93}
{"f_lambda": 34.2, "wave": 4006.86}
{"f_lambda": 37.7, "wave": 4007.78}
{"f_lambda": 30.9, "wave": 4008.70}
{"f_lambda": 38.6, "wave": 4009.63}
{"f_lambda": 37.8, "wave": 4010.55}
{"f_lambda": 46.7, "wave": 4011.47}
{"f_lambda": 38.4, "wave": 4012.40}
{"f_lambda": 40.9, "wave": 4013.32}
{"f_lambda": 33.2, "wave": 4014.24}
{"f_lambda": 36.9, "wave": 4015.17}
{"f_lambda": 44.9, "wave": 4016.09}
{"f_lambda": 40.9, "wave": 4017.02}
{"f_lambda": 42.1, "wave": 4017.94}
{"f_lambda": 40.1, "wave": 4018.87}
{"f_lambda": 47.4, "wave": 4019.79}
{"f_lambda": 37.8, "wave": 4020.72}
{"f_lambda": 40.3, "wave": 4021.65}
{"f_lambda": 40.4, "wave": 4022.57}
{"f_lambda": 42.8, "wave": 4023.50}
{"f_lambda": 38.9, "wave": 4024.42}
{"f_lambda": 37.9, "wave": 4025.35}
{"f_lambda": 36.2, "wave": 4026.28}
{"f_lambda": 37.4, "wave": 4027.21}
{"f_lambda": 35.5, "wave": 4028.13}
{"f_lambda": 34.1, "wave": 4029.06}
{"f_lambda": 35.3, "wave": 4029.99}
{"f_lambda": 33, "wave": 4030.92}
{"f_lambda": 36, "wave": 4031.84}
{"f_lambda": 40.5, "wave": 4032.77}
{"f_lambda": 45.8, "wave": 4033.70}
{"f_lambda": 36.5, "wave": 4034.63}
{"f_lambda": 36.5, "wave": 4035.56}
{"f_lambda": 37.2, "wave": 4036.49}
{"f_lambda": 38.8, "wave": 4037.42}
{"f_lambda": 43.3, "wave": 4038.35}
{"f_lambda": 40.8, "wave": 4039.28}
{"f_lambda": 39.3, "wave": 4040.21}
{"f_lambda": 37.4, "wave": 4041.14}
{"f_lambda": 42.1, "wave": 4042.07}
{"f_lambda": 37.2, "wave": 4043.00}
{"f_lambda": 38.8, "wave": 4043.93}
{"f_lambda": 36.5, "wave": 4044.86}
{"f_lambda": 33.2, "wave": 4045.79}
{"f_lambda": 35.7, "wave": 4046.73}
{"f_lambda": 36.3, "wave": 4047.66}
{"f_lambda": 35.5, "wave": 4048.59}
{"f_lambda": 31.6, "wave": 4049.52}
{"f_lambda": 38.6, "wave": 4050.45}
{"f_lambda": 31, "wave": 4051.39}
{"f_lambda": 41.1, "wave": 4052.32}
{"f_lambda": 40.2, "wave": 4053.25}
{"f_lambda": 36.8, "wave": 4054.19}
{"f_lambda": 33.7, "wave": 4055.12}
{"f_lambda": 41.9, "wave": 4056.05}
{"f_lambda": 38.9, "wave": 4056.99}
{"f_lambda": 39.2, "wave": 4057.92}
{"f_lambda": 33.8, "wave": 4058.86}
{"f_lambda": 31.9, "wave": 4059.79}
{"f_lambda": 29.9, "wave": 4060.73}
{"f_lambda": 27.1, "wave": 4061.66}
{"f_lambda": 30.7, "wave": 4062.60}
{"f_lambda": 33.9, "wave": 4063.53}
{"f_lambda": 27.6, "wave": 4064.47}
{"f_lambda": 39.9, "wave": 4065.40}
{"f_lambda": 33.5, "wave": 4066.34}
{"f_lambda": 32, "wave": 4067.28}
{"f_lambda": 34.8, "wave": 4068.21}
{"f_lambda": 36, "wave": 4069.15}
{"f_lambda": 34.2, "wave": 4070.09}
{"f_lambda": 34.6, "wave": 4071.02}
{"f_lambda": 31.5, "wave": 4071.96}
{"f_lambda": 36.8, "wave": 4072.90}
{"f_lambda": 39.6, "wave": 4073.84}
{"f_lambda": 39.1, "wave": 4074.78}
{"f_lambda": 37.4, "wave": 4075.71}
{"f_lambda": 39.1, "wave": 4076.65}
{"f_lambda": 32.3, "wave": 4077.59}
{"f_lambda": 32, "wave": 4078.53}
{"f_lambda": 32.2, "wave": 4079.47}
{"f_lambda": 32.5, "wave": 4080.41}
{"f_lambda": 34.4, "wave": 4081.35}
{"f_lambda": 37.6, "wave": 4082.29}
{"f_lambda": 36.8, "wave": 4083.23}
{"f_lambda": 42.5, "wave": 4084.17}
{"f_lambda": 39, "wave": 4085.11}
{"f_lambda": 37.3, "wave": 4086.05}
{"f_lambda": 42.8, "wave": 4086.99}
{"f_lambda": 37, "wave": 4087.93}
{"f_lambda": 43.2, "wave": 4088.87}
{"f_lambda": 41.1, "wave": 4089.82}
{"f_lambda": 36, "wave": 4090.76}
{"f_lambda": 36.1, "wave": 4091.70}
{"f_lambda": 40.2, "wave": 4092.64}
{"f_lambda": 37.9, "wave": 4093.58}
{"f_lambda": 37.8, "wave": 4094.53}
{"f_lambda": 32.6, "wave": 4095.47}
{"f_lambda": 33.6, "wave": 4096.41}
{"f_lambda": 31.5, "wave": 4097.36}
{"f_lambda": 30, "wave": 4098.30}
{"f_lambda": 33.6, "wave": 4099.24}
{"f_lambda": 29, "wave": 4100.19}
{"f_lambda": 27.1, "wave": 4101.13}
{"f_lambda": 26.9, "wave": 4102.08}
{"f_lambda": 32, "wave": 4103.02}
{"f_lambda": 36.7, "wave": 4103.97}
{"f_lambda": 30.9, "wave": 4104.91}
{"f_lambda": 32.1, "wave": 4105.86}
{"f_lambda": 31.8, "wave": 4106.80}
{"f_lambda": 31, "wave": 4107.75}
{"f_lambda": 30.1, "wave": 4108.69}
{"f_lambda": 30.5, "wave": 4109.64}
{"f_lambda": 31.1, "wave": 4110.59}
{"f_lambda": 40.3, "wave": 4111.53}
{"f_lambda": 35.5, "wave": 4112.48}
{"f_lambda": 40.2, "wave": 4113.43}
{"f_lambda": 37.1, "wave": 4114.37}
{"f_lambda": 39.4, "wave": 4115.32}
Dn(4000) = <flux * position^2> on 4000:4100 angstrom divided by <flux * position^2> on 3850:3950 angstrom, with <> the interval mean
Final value 1.73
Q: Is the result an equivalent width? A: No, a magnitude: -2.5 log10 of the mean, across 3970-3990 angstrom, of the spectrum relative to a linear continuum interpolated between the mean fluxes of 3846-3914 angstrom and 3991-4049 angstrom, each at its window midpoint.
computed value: 0.21 mag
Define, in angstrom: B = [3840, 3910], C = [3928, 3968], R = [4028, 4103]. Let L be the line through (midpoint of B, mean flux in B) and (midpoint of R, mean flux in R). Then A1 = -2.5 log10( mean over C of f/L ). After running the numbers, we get 0.332 mag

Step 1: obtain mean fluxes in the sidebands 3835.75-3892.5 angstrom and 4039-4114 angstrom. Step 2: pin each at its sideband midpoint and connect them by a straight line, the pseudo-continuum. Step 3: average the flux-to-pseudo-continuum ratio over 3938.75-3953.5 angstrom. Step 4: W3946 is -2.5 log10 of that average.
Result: 0.12 mag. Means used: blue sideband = 20.8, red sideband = 35.3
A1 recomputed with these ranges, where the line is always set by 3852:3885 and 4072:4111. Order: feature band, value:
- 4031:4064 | -0.14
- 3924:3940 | 0.50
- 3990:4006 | -0.24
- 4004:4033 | -0.25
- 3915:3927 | -0.05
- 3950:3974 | 0.28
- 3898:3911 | -0.14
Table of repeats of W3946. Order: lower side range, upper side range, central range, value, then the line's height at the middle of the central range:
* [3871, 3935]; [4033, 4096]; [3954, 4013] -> 0.036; 30.2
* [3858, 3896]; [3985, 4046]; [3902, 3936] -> 0.093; 26.7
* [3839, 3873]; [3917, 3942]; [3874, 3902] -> -0.141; 20.5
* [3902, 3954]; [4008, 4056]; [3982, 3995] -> -0.075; 32.1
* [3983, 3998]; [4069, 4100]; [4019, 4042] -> -0.098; 35.5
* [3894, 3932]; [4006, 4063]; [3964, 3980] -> 0.487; 31.7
